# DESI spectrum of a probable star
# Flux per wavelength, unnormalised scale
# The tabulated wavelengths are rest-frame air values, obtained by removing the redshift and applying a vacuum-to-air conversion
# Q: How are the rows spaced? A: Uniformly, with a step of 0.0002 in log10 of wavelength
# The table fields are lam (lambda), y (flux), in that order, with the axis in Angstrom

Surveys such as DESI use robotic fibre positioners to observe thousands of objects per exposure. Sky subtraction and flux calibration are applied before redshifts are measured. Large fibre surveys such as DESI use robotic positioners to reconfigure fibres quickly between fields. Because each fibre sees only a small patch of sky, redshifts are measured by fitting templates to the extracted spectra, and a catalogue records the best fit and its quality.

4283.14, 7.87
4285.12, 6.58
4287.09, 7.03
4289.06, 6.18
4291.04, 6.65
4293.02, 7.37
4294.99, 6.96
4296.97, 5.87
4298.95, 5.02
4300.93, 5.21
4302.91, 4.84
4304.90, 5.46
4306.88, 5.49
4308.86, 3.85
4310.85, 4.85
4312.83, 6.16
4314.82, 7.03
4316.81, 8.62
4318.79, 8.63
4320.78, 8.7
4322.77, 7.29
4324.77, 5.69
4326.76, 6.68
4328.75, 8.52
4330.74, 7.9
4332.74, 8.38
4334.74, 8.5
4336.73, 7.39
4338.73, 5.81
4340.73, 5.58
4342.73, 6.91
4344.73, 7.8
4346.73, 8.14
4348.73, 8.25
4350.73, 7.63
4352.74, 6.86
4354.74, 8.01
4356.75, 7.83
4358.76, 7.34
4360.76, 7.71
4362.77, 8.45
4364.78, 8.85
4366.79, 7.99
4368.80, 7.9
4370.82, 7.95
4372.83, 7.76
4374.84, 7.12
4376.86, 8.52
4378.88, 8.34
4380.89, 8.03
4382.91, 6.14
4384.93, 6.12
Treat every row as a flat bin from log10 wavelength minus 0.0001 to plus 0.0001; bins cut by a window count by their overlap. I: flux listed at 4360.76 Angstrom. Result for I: 7.71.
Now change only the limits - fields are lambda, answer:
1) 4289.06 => 6.18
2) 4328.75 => 8.52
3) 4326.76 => 6.68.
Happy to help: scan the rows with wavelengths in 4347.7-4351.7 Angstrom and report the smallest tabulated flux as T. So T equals 7.63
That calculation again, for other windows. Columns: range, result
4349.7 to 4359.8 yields 6.86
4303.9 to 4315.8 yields 3.85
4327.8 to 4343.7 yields 5.58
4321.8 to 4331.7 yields 5.69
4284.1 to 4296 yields 6.18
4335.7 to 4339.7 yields 5.81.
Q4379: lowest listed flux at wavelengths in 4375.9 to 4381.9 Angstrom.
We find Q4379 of 8.03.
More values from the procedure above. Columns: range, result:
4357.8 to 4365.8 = 7.34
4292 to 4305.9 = 4.84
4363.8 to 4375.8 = 7.12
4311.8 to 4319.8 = 6.16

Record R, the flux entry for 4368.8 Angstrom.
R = 7.9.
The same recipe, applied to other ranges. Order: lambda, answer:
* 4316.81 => 8.62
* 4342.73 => 6.91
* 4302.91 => 4.84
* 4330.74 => 7.9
